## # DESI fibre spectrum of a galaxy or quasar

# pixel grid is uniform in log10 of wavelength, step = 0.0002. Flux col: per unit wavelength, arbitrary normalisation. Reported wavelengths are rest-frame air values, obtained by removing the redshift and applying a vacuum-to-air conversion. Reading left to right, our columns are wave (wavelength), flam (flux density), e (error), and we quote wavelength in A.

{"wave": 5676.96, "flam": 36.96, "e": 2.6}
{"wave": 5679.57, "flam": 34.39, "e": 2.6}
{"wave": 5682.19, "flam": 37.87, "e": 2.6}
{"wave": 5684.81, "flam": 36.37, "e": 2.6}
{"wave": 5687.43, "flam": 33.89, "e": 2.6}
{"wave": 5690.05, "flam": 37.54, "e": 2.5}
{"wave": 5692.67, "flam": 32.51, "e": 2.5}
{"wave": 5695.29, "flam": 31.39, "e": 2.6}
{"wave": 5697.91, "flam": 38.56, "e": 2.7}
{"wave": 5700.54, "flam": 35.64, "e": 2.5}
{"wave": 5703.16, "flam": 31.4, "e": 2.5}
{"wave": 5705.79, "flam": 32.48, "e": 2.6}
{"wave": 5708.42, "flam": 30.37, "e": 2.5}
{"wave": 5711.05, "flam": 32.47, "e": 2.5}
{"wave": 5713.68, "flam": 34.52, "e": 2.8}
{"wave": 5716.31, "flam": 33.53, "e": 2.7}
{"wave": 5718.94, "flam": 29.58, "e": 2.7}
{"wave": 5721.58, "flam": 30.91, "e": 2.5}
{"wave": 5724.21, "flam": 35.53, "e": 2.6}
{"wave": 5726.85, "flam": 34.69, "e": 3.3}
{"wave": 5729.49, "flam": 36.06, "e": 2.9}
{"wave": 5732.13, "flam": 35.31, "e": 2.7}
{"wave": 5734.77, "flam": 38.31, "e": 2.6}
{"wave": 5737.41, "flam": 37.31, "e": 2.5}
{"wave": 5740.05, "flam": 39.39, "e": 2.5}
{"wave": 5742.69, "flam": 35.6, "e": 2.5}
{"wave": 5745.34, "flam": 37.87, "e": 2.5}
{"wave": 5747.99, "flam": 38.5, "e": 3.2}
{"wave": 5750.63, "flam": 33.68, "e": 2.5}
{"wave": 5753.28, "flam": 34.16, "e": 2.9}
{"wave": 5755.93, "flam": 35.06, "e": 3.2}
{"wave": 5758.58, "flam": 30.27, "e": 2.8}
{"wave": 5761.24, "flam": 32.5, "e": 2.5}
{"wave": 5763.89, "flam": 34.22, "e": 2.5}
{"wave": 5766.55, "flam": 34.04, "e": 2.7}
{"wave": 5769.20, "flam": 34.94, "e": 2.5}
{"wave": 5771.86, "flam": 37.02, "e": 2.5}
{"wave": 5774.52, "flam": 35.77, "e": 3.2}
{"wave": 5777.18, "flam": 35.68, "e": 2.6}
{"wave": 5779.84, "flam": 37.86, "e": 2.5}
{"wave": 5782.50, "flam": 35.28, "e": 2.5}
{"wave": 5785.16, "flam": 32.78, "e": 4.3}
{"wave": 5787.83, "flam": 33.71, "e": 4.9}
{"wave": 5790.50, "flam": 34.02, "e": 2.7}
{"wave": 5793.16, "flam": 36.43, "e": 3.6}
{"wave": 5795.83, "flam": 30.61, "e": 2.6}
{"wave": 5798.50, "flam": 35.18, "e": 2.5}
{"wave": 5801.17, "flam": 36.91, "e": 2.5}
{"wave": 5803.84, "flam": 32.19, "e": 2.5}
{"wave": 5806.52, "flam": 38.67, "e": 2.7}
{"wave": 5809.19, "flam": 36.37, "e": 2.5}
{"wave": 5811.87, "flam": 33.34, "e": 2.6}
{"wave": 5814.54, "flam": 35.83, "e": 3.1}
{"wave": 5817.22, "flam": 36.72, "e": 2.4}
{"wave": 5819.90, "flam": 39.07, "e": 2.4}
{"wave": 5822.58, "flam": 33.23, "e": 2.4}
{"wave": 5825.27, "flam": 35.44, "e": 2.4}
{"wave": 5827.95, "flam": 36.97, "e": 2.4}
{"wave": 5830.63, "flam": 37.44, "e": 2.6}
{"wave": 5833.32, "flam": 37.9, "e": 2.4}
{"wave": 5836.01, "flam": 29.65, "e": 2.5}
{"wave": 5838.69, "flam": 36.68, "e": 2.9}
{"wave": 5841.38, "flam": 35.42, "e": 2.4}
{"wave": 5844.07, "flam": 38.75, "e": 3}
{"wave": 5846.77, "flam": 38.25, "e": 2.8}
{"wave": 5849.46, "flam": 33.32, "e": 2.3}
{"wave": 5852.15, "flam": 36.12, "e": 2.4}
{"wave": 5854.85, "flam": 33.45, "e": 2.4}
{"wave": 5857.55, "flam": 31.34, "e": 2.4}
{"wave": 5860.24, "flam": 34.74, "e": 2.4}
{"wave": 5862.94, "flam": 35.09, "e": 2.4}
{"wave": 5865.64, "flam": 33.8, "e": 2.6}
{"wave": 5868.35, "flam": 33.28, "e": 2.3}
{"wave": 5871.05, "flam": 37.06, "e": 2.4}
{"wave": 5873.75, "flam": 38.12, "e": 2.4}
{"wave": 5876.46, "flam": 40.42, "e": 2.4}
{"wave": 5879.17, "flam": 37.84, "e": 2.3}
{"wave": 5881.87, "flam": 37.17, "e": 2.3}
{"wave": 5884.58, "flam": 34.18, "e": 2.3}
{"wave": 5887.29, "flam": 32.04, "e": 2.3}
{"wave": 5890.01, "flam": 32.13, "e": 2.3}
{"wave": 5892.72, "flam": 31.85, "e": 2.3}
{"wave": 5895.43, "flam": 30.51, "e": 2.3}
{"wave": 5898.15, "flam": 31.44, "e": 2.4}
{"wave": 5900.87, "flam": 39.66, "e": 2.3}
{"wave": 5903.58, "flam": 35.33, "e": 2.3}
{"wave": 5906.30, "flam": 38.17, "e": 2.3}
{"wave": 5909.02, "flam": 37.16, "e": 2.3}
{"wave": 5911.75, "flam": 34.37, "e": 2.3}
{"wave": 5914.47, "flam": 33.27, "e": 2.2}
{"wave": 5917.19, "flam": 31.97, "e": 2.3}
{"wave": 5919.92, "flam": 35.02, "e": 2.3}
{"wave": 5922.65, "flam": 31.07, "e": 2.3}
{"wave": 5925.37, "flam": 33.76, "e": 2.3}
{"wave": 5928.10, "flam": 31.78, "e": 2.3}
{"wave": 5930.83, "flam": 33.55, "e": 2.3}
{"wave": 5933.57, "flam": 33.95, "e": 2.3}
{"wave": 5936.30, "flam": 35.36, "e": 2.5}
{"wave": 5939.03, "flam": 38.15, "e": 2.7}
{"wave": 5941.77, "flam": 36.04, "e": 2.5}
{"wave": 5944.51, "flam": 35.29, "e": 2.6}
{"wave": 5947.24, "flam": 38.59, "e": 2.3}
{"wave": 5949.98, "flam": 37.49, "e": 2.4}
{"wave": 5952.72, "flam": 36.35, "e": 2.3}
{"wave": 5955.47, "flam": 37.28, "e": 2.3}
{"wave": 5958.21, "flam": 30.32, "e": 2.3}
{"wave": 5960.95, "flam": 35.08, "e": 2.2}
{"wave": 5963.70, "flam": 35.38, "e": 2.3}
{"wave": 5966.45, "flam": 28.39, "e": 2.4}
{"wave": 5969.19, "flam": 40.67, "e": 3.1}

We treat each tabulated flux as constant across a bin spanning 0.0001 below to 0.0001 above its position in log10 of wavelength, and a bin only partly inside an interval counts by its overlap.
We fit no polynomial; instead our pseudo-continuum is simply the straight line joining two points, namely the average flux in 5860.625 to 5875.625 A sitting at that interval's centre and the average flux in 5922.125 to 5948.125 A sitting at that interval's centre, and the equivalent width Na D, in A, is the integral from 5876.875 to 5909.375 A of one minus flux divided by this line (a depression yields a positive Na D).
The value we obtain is 0.4 A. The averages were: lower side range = 35.6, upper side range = 34.8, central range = 34.9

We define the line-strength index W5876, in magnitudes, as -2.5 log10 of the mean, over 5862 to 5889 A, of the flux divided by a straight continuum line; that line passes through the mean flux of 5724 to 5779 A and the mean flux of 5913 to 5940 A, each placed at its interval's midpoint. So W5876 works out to -0.05 mag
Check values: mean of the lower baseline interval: 35.5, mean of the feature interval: 35.9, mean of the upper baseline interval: 33.7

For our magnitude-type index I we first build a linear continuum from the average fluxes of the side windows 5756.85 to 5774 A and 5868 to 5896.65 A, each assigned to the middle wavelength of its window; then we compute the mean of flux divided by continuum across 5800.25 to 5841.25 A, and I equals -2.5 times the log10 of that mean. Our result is -0.039 mag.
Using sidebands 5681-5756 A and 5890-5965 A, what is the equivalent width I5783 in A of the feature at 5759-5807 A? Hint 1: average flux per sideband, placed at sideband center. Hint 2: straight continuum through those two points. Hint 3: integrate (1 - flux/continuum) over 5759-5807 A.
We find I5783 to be 0.1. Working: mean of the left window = 34.8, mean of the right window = 34.7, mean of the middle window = 34.7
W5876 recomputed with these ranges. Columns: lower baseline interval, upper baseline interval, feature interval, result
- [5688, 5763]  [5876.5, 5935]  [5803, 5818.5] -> -0.04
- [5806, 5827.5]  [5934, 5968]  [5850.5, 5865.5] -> 0.05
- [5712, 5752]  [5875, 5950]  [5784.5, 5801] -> 0.04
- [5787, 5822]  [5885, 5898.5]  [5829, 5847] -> -0.07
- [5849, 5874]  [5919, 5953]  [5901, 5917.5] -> -0.02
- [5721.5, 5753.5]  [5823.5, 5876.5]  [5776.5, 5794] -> 0.03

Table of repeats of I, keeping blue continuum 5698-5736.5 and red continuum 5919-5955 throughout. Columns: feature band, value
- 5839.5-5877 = -0.03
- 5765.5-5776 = -0.04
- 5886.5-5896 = 0.10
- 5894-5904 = 0.03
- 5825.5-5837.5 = -0.03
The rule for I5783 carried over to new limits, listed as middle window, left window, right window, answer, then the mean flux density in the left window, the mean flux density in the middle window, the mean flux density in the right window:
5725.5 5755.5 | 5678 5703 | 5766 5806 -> -1.16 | 35.2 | 36.4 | 34.9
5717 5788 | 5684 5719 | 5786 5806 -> -2.15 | 33.7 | 35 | 34.3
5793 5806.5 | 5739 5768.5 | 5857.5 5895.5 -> 0.17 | 35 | 34.5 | 34.9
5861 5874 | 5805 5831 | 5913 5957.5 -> 0.16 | 36.2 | 35.2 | 34.9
